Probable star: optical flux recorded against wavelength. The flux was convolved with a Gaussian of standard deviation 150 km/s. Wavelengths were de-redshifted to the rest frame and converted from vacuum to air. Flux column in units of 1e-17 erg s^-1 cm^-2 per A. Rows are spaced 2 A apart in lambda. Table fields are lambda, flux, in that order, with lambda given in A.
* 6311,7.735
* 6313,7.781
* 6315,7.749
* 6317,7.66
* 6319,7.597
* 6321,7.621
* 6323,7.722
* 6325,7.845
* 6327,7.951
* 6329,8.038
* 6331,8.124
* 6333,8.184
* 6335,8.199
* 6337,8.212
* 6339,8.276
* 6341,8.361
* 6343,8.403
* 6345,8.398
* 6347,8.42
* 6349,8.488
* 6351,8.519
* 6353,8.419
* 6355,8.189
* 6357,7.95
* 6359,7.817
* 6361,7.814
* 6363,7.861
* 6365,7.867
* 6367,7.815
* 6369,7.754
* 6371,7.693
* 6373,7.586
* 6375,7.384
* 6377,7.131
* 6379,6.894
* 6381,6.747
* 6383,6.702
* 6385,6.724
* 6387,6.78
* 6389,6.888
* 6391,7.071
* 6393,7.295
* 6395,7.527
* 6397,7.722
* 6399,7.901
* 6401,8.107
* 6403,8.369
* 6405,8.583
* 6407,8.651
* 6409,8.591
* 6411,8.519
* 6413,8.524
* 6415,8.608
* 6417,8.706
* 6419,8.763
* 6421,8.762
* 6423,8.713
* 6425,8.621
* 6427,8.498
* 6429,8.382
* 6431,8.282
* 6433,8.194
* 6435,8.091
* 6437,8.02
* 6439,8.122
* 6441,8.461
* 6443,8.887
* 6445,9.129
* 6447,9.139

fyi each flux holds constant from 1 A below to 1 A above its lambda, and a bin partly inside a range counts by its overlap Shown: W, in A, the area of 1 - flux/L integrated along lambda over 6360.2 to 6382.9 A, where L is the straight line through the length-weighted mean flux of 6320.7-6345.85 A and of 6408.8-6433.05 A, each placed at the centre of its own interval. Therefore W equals 2.3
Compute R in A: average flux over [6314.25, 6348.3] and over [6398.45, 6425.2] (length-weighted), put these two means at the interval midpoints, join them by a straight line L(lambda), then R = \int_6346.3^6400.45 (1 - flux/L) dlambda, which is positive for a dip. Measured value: 4.6 A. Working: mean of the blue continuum 8.05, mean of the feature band 7.59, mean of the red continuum 8.54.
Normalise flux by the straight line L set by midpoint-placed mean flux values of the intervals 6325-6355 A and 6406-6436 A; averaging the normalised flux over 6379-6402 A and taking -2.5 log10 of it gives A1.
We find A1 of 0.17 mag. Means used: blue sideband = 8.27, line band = 7.21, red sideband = 8.53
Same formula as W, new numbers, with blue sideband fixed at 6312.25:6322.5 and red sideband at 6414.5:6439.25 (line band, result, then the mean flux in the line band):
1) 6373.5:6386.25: 1.8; 6.95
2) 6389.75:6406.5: 0.8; 7.83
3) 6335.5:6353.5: -1.2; 8.38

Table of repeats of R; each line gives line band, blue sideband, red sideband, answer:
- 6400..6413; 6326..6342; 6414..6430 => 0.1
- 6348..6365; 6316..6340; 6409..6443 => 0.0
